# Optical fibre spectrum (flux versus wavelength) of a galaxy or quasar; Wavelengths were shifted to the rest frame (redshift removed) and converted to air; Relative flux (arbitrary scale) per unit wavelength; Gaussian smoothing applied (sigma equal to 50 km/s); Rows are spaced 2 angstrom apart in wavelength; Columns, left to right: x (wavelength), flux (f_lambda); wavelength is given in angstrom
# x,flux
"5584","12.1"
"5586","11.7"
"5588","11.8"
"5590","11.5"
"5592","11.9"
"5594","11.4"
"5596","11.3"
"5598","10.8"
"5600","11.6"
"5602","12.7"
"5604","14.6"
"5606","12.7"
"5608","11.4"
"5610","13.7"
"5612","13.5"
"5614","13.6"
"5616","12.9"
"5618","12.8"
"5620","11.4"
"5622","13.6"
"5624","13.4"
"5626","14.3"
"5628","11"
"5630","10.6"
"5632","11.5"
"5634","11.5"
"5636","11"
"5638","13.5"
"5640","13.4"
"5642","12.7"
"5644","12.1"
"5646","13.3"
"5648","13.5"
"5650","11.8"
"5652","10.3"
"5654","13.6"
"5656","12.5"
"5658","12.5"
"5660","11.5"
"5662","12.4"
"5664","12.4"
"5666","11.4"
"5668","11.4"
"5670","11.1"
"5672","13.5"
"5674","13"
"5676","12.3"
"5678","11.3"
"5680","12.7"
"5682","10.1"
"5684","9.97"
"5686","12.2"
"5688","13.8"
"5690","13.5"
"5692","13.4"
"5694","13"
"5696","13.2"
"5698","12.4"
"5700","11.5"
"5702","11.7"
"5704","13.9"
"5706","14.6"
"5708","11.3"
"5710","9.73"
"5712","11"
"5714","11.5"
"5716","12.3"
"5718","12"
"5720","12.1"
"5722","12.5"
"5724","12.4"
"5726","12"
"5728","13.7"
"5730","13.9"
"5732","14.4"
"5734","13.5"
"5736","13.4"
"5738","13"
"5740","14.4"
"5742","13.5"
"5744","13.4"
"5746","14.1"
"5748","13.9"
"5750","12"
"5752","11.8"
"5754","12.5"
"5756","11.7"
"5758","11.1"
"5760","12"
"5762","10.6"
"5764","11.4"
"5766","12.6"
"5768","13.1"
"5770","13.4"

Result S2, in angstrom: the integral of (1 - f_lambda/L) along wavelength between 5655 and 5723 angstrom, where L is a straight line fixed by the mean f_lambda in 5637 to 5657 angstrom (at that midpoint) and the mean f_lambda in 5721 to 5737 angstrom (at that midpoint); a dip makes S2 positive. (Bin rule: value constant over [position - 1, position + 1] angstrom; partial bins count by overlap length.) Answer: 4.12 angstrom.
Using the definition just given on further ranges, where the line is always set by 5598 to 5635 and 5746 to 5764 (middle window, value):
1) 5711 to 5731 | -0.29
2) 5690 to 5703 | -0.37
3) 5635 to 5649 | -0.37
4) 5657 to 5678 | 0.43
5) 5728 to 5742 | -1.88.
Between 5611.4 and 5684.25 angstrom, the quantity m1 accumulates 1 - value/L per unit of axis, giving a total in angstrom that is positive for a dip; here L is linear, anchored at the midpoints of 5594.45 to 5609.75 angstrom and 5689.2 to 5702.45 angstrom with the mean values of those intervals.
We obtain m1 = 1.0 angstrom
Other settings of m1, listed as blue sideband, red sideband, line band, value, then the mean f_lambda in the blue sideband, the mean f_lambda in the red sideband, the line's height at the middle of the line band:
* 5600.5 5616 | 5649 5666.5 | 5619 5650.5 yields 0.30 angstrom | 13.1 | 12.1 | 12.5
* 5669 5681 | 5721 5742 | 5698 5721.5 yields 1.71 angstrom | 12.3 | 13.3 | 12.9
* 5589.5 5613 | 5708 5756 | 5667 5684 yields 0.95 angstrom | 12.3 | 12.7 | 12.5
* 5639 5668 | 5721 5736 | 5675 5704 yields 1.11 angstrom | 12.4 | 13.2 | 12.8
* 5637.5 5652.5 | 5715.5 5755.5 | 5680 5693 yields 0.62 angstrom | 12.6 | 13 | 12.8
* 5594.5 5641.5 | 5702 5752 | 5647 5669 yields 0.82 angstrom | 12.5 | 12.8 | 12.6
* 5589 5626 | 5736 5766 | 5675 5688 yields 0.97 angstrom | 12.5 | 12.6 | 12.5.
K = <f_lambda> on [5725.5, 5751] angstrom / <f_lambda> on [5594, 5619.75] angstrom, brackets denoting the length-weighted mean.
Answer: 1.08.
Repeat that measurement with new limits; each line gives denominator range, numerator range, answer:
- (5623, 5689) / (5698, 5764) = 1.03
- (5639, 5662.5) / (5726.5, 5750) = 1.09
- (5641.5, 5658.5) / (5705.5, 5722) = 0.94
